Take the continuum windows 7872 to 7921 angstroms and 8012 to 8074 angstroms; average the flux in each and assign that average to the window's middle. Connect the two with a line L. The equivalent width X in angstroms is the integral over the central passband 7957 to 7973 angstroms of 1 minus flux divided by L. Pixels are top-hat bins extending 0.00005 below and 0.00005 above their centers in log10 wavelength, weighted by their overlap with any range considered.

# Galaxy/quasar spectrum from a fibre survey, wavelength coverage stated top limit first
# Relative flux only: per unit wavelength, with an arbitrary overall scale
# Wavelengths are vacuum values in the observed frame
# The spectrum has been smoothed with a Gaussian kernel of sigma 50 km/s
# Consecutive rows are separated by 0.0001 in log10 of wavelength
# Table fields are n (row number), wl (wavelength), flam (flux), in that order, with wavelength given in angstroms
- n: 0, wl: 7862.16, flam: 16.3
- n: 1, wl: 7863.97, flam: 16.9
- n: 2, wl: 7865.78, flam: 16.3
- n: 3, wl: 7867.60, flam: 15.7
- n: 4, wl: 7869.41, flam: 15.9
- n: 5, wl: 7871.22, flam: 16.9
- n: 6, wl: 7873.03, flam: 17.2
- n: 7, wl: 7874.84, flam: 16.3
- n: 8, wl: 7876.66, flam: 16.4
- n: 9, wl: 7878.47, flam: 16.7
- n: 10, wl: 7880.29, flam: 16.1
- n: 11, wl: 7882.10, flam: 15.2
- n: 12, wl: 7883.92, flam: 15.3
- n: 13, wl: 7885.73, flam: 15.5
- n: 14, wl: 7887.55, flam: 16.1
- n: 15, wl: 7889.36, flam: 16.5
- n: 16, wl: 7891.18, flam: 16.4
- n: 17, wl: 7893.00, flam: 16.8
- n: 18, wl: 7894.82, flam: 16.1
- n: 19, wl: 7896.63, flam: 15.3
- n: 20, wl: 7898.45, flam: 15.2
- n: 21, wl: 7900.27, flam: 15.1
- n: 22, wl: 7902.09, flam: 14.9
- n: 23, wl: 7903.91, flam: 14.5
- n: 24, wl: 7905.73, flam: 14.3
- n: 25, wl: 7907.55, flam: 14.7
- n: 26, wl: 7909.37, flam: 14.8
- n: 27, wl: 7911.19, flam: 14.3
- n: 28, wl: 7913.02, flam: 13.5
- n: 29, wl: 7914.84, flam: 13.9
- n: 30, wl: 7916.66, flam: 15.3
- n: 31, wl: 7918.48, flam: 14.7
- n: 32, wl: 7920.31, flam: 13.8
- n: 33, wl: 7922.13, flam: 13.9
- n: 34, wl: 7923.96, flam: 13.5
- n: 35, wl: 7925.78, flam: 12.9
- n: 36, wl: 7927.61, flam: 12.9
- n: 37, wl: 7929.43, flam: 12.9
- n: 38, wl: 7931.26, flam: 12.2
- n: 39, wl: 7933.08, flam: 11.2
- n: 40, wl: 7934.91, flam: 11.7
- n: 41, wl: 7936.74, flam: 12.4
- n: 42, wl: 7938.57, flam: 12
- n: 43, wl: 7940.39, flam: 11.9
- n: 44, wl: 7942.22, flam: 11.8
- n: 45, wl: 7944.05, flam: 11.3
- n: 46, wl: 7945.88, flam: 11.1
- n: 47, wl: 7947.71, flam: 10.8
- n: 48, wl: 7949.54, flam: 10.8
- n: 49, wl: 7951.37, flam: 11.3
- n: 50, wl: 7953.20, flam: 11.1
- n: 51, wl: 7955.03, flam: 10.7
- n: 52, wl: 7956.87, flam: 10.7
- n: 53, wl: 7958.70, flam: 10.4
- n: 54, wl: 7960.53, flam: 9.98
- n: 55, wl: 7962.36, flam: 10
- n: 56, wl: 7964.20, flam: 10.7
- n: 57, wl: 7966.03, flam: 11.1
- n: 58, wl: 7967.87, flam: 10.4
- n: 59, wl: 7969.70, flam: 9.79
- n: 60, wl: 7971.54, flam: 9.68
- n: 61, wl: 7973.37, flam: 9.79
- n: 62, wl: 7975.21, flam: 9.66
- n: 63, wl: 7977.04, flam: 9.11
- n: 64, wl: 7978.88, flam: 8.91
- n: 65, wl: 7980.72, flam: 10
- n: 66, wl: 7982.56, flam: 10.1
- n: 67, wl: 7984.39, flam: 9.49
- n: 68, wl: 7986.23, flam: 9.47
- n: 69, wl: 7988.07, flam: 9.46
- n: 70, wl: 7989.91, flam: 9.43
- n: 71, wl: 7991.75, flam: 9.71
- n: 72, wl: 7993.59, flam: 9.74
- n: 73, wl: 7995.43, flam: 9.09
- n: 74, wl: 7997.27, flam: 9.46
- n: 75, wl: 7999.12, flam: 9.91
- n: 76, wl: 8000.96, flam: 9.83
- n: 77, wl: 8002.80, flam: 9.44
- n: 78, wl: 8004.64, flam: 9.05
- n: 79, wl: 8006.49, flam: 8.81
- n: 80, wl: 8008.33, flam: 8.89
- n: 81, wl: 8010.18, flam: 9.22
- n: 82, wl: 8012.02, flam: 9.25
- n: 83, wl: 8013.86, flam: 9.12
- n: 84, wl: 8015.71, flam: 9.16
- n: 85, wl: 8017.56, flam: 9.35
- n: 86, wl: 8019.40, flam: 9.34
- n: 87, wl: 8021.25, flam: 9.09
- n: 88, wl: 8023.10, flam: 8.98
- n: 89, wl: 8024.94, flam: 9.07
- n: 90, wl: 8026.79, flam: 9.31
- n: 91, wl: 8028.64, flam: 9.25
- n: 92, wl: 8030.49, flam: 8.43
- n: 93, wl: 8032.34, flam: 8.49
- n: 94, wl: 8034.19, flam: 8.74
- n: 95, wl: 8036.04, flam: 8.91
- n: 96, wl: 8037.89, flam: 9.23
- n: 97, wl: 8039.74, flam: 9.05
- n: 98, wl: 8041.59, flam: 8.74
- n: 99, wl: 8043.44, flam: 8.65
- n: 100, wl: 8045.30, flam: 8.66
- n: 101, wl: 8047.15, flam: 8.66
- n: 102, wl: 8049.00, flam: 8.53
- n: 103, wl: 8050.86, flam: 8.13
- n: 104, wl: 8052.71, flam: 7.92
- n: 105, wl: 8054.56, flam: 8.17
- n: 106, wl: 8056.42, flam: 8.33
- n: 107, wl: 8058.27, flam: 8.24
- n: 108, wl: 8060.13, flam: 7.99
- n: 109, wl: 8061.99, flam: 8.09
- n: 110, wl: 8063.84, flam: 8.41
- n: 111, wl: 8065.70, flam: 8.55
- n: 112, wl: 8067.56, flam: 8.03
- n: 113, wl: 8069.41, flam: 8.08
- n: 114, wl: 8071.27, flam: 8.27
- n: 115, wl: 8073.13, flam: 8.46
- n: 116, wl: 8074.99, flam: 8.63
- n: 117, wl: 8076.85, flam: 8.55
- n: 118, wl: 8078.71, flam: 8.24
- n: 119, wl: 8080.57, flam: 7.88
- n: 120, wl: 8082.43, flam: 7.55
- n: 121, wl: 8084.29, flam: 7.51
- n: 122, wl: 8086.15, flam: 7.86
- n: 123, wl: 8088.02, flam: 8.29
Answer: 2.6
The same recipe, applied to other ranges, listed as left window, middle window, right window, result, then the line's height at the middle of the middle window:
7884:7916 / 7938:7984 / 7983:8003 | 3.98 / 11.5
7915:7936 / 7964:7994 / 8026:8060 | 3.61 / 11.1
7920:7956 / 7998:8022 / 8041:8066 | 1.10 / 9.72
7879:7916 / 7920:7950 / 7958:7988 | 1.02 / 12.6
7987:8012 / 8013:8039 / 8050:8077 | -0.35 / 8.91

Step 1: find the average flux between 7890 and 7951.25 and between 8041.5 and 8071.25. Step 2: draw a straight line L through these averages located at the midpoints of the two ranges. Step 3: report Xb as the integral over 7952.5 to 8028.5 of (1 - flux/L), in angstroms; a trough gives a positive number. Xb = 8.21 angstroms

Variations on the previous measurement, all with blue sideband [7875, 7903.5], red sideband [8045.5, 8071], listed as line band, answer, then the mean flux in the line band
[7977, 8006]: 4.44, 9.51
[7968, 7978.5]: 2.12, 9.63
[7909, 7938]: 1.99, 13.3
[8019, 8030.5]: 0.77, 9.1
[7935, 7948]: 1.76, 11.7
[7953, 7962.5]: 1.70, 10.5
